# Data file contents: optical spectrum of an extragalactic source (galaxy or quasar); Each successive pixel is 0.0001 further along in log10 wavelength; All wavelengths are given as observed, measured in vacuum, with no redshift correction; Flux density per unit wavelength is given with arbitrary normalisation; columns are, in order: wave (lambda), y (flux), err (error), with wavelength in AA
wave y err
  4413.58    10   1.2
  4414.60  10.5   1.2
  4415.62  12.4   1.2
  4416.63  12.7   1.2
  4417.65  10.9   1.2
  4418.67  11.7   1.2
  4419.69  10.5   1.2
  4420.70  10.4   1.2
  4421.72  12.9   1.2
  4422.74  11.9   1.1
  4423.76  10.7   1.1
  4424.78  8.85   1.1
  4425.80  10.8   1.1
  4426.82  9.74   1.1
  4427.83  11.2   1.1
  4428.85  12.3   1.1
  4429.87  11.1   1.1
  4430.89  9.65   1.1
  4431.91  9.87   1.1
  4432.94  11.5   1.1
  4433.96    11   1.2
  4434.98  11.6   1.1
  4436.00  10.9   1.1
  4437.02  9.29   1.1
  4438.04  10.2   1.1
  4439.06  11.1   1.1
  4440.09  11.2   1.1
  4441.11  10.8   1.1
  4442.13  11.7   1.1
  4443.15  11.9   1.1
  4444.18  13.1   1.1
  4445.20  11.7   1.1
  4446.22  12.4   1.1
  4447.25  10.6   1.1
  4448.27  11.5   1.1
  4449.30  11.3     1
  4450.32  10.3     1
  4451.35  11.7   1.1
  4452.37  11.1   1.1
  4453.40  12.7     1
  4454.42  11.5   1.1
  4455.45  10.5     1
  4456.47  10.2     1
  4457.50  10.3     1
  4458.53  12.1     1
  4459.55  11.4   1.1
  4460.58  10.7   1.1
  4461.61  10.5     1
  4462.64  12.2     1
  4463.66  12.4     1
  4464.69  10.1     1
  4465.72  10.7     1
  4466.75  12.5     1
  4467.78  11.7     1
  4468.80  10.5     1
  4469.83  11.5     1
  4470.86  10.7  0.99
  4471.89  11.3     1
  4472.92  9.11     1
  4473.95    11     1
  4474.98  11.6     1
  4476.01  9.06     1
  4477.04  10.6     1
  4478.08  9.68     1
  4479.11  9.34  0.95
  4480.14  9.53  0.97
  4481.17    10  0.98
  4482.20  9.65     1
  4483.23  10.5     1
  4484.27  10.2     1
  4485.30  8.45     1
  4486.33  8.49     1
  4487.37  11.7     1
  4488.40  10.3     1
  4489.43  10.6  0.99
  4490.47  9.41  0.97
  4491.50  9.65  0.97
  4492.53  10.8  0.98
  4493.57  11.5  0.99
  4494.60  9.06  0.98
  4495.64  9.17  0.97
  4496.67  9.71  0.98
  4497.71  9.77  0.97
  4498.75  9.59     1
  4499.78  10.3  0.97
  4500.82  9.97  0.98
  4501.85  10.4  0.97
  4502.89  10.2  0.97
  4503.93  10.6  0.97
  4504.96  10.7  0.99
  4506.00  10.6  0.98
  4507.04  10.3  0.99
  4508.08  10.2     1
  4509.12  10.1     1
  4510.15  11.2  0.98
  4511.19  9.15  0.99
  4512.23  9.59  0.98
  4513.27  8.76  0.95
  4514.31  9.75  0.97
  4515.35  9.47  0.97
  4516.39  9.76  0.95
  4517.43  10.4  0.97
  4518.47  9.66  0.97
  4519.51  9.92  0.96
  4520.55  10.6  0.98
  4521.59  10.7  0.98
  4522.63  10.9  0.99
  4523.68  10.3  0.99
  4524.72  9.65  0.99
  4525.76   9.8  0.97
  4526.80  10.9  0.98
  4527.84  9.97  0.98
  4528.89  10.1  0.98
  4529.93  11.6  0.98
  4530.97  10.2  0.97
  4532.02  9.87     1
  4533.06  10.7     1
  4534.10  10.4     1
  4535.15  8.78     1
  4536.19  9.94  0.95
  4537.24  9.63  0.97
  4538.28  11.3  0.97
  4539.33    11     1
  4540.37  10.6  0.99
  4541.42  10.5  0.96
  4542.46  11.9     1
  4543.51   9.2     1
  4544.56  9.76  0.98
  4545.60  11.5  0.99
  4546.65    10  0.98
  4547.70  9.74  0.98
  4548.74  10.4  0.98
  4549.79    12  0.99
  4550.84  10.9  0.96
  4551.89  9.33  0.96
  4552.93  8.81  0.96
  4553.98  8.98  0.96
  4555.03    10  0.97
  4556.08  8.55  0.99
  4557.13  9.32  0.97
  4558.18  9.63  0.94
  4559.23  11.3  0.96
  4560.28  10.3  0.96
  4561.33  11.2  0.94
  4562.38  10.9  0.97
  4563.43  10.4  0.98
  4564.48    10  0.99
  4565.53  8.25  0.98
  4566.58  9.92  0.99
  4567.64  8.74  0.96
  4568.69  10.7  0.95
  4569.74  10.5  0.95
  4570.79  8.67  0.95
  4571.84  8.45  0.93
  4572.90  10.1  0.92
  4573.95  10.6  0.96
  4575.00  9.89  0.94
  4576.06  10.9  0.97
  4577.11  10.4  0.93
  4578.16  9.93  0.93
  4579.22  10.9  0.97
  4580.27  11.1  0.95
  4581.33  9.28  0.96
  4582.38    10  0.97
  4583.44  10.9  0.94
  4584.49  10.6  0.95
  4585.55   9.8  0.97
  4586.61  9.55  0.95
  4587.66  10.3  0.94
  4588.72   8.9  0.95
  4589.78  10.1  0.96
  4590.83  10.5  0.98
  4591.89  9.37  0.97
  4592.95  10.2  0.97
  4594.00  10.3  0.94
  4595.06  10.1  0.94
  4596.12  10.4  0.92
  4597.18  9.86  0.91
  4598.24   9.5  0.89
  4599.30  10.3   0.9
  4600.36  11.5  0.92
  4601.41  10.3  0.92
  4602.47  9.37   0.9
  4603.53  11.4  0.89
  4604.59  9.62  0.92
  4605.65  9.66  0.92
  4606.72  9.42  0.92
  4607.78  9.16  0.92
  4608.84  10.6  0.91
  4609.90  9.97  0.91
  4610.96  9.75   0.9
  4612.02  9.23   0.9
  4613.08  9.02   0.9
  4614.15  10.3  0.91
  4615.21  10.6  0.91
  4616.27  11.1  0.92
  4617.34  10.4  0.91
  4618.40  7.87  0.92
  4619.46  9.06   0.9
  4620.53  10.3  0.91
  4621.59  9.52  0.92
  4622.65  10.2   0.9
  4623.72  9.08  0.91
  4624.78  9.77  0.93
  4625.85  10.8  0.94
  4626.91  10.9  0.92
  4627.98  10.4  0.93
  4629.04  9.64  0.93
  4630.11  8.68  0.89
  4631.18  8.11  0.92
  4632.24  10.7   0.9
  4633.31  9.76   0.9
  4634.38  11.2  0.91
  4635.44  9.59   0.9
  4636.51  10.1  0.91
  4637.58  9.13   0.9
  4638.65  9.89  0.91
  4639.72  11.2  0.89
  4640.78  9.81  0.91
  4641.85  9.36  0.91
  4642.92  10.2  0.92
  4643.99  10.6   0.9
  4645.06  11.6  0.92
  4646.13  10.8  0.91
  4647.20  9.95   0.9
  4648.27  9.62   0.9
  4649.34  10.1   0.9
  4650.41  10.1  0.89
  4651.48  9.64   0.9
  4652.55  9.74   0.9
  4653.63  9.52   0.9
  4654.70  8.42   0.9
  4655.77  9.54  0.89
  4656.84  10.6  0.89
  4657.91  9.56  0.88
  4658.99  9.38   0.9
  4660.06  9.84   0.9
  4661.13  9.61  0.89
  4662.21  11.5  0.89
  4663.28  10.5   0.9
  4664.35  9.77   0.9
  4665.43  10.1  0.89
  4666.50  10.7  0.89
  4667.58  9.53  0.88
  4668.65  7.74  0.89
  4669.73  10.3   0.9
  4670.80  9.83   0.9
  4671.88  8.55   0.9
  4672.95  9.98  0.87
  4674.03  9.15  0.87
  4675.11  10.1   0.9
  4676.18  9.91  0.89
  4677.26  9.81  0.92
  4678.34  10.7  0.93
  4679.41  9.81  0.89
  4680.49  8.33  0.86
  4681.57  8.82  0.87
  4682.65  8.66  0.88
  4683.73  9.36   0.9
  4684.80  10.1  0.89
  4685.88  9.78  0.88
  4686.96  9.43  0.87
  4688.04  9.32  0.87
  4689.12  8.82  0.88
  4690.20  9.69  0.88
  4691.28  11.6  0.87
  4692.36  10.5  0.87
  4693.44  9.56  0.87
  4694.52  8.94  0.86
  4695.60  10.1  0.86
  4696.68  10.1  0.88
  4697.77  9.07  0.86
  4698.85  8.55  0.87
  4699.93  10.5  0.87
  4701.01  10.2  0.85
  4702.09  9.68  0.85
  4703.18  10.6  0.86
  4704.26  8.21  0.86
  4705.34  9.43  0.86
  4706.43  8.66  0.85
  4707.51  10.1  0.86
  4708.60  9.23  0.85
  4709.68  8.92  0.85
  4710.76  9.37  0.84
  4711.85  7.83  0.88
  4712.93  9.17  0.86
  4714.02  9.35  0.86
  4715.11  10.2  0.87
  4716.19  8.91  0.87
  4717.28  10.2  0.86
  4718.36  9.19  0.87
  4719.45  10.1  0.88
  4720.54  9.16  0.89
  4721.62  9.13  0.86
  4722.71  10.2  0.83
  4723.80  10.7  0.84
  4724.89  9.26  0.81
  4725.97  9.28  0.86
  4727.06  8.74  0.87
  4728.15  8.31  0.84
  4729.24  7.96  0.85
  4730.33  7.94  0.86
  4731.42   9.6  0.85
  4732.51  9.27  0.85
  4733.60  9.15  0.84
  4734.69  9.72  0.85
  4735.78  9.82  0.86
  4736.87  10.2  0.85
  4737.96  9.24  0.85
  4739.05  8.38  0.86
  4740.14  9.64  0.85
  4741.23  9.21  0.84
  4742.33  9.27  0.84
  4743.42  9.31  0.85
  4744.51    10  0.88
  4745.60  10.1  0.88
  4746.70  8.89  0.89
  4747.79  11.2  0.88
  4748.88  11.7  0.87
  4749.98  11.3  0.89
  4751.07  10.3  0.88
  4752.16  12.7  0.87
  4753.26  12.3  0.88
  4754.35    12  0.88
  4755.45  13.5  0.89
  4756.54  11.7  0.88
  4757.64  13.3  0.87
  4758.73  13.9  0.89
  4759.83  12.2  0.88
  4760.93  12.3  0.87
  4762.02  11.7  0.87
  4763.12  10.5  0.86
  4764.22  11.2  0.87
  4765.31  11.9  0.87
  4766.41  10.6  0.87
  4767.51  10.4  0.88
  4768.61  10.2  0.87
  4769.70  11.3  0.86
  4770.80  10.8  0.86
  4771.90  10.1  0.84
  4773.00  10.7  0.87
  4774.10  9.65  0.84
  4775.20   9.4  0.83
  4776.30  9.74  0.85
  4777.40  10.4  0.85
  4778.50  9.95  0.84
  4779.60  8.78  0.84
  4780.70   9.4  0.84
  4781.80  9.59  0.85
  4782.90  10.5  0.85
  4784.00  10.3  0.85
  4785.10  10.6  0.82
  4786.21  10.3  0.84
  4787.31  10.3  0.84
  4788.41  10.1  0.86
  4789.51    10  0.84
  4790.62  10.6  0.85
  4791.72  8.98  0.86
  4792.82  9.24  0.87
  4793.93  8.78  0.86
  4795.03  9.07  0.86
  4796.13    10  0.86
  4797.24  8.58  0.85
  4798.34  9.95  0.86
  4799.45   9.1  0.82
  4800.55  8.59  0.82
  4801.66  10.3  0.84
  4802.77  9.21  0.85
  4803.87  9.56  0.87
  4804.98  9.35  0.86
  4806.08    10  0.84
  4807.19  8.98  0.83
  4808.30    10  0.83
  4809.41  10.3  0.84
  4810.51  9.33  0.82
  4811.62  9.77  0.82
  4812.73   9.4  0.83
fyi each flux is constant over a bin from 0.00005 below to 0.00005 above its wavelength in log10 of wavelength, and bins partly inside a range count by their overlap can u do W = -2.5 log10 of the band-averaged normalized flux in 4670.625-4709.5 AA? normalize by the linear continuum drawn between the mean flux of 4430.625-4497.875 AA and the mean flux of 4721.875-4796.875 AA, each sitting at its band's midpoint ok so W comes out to 0.085 mag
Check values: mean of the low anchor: 10.7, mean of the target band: 9.58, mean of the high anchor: 10.3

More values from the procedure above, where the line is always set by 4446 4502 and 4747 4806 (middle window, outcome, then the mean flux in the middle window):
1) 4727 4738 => 0.16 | 9.09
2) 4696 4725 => 0.11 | 9.49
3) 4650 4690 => 0.10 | 9.63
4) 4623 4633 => 0.08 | 9.79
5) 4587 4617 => 0.05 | 10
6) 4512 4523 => 0.06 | 9.95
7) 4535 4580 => 0.05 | 10.1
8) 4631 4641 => 0.05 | 10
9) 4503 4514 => 0.05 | 10.1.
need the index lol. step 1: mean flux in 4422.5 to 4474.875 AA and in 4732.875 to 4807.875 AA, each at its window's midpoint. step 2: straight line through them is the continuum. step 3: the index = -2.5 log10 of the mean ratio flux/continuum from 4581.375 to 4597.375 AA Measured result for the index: 0.07 mag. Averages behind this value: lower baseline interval 11.1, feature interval 10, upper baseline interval 10.3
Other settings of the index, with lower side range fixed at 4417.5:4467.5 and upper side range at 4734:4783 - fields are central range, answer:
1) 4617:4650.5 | 0.09 mag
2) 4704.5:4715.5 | 0.17 mag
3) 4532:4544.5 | 0.07 mag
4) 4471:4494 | 0.10 mag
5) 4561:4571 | 0.10 mag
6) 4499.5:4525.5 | 0.09 mag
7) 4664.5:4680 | 0.11 mag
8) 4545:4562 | 0.09 mag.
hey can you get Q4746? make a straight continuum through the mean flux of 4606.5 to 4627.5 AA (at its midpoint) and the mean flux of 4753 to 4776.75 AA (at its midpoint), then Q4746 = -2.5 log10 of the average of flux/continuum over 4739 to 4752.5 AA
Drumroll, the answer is 0.098 mag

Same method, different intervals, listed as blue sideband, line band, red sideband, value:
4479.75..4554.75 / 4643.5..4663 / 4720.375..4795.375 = 0.020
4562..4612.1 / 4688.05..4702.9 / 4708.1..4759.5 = 0.023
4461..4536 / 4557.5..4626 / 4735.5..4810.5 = 0.028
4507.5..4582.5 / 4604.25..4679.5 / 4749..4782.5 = 0.070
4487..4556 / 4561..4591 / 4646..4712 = -0.005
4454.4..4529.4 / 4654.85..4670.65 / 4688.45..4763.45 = 0.023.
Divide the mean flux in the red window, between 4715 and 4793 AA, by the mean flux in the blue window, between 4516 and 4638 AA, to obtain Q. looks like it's 1.02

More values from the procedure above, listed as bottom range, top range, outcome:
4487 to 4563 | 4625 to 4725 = 0.96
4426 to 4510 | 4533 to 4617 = 0.95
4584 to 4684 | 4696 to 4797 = 1.02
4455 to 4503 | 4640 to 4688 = 0.94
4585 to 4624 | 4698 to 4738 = 0.94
